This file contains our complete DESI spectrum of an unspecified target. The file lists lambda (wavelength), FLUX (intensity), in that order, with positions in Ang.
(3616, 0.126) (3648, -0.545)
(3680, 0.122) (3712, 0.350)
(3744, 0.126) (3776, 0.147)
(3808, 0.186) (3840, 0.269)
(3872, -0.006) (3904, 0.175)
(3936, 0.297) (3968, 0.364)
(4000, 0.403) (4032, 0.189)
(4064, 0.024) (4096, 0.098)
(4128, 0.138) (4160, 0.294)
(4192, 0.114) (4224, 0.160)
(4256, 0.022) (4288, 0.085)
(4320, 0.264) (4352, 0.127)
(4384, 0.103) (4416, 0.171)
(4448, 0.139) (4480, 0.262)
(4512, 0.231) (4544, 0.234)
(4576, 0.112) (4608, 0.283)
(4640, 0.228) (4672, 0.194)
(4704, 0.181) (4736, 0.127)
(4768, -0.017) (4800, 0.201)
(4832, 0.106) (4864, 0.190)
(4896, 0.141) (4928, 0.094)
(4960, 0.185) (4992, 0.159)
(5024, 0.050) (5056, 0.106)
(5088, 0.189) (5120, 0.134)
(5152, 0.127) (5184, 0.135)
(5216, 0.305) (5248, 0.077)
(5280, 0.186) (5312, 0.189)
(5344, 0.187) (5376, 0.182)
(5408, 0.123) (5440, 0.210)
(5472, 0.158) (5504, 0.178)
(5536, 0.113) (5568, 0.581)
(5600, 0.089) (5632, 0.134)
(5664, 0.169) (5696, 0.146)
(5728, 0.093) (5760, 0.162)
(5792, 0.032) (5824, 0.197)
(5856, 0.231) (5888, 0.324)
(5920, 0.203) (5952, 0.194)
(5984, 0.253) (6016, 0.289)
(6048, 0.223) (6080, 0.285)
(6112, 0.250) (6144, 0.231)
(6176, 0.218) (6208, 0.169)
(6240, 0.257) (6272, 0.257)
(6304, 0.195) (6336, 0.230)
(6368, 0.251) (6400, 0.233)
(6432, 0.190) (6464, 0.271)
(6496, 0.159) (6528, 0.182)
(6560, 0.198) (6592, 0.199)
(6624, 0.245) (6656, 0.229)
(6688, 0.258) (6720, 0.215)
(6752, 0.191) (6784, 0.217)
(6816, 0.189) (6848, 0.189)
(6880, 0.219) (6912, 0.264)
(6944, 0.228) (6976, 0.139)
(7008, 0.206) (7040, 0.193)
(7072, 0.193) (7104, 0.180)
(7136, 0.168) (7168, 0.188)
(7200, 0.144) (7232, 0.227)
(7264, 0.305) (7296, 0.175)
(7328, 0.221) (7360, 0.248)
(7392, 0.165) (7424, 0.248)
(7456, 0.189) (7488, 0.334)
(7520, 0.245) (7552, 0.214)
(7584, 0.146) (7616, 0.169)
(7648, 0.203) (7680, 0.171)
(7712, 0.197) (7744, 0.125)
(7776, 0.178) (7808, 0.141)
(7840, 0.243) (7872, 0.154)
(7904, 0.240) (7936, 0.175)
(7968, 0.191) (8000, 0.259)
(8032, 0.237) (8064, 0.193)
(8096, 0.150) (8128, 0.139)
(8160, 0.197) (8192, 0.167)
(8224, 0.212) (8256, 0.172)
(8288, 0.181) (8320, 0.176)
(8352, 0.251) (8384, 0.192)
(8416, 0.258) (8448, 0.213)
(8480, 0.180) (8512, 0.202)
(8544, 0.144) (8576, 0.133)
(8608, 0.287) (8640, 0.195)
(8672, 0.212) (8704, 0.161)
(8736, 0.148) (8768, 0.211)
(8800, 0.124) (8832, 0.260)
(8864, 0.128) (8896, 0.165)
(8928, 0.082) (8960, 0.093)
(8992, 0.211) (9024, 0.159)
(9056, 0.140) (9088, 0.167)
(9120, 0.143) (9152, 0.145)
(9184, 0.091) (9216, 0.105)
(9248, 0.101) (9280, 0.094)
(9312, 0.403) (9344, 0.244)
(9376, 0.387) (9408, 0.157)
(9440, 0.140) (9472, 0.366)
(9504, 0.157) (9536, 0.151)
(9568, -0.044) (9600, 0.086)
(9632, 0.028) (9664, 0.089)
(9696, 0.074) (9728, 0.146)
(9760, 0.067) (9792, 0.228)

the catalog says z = 0.495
